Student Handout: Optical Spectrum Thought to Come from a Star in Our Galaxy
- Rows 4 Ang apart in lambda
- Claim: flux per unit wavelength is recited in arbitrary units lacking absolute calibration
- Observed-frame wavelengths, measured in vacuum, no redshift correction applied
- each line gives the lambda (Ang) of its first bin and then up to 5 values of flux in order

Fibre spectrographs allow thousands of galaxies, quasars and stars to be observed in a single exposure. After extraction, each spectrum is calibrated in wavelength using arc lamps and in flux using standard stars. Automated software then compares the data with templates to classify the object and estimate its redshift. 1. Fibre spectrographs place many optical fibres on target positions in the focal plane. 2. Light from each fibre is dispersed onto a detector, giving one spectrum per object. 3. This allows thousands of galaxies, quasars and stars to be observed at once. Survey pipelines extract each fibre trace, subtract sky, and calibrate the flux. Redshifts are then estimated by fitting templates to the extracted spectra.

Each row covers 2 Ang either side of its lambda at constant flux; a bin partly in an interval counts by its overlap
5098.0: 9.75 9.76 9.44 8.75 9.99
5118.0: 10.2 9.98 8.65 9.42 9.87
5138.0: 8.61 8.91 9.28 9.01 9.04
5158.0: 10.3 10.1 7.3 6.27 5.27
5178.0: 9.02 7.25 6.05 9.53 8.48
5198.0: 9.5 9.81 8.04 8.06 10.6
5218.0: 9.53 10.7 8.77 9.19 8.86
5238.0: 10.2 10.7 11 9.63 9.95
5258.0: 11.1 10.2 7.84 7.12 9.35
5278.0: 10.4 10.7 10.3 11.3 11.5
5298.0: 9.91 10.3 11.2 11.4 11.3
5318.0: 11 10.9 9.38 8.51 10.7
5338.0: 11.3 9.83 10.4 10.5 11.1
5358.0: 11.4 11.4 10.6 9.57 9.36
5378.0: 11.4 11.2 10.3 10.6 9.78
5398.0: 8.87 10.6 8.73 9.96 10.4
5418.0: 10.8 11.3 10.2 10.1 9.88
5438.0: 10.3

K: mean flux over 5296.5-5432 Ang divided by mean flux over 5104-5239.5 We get 1.17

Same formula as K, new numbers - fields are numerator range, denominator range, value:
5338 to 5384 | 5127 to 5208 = 1.24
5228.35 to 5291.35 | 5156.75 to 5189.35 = 1.28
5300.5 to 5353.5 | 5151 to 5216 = 1.25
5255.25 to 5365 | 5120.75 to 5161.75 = 1.11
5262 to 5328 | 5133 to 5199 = 1.22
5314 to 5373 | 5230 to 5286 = 1.07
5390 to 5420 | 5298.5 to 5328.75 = 0.93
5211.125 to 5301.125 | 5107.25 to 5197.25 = 1.14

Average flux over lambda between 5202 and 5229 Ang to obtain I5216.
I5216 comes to 9.32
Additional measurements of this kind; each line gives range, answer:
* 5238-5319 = 10.3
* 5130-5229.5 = 8.74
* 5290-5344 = 10.6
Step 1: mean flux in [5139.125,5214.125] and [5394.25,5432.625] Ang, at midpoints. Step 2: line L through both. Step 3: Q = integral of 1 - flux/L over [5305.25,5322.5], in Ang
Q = -3.25 Ang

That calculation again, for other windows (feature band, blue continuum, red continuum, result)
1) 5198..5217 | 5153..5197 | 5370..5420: -1.8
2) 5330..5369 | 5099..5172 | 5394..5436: -3.1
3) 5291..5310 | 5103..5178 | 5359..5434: -2.0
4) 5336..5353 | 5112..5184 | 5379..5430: -1.1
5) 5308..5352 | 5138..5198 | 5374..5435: -3.8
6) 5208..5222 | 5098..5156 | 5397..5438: 0.0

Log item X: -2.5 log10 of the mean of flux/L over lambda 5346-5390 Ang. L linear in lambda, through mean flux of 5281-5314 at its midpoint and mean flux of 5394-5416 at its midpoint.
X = -0.06 mag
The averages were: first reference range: 10.9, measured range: 10.7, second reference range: 9.72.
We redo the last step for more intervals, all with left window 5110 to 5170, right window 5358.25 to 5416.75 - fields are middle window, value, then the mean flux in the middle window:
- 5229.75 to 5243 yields -0.014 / 9.74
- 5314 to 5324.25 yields -0.106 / 11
